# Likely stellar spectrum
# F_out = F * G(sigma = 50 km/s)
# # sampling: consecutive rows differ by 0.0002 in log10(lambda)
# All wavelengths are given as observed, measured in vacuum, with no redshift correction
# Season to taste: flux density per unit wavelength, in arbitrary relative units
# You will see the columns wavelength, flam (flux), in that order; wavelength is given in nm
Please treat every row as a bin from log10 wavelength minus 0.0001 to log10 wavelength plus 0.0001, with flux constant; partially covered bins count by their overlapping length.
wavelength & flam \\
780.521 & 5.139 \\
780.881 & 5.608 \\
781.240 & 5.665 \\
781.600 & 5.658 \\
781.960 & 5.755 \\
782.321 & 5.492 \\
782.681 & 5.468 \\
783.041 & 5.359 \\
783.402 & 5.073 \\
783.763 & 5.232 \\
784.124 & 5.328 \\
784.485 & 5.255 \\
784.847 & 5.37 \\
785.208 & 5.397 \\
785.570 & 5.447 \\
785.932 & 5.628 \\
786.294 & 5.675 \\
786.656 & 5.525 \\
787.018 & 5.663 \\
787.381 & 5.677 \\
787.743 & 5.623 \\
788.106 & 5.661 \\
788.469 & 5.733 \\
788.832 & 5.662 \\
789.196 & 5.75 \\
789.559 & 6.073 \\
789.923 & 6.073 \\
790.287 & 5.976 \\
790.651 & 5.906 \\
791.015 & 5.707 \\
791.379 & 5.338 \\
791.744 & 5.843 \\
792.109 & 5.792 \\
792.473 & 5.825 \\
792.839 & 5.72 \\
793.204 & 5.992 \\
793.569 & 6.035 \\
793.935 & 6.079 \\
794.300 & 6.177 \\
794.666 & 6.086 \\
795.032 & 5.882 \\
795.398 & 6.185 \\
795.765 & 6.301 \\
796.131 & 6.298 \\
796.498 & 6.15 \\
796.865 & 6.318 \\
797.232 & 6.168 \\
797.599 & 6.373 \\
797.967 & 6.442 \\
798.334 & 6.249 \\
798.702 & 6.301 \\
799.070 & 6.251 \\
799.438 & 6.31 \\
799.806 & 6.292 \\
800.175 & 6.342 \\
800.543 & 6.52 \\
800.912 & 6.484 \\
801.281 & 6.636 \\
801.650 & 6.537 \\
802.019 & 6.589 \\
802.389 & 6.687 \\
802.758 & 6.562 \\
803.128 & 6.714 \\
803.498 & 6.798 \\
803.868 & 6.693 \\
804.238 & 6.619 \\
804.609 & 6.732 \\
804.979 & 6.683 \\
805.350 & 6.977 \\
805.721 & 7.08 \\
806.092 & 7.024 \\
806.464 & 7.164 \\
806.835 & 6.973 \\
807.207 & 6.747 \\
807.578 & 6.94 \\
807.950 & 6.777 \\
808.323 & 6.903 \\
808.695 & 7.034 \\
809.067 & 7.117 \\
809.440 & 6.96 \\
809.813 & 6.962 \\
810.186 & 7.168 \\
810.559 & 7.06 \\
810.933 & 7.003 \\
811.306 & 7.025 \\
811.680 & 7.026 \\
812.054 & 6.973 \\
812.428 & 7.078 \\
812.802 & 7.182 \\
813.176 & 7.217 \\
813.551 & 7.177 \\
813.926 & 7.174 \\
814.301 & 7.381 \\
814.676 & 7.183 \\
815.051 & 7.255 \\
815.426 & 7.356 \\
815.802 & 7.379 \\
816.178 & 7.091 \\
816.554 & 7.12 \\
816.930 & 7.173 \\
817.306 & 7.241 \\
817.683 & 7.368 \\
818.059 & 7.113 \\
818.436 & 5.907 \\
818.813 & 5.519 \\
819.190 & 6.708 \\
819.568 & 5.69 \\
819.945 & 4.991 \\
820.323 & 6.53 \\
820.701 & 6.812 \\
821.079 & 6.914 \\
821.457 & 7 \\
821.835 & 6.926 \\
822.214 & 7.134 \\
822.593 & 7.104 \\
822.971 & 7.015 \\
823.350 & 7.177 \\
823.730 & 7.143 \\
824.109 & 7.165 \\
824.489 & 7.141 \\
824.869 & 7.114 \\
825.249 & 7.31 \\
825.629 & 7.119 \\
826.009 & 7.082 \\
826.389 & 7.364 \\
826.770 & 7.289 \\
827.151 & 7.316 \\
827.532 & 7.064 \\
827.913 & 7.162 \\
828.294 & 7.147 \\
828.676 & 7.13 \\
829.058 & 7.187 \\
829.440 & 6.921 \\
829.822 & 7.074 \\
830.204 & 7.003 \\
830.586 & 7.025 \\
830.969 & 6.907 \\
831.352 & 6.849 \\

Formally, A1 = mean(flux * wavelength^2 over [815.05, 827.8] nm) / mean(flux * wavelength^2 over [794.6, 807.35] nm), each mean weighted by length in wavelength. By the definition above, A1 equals 1.12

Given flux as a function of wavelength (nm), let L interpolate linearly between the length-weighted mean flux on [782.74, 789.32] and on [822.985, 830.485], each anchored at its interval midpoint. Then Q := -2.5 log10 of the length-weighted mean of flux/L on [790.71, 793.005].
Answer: 0.004 mag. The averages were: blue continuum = 5.5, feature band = 5.71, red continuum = 7.15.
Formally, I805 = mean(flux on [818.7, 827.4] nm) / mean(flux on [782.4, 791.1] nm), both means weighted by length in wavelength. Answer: 1.23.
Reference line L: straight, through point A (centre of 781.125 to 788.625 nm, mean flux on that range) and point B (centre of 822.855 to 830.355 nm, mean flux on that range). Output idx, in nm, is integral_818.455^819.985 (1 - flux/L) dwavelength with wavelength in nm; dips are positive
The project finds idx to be 0.232 nm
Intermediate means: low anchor 5.51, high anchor 7.15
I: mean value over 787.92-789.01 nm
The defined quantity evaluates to 5.69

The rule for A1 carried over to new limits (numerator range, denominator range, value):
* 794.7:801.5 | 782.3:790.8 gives 1.16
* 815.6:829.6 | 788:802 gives 1.22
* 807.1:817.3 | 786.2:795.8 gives 1.28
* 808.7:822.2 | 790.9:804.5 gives 1.15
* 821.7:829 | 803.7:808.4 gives 1.09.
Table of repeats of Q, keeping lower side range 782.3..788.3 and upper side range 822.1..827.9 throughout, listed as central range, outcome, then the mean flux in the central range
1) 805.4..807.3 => -0.10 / 7.01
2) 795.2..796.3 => -0.06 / 6.26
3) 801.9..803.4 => -0.07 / 6.65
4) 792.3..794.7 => -0.03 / 5.98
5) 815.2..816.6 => -0.07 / 7.25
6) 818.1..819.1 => 0.15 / 6.02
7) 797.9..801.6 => -0.05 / 6.39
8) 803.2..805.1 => -0.07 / 6.71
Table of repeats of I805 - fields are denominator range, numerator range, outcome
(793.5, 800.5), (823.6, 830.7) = 1.15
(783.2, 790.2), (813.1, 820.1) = 1.23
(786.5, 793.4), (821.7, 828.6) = 1.24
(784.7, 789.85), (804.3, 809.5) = 1.23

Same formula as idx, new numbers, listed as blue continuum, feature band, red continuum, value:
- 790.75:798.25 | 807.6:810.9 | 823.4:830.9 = -0.23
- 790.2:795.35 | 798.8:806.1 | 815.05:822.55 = -0.47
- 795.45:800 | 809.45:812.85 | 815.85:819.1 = -0.20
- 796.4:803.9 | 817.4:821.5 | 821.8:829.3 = 0.34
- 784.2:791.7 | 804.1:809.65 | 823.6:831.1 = -0.48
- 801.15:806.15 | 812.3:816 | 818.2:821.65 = -0.48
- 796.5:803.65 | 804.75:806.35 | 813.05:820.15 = -0.09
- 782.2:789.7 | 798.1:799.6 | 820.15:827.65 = -0.06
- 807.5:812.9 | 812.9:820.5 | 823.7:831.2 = 0.24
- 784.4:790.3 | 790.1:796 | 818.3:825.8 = -0.10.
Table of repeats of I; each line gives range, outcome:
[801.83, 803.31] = 6.64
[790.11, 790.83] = 5.94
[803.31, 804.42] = 6.71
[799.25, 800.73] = 6.37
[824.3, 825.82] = 7.17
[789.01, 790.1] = 5.96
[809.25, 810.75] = 7.03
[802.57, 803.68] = 6.69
